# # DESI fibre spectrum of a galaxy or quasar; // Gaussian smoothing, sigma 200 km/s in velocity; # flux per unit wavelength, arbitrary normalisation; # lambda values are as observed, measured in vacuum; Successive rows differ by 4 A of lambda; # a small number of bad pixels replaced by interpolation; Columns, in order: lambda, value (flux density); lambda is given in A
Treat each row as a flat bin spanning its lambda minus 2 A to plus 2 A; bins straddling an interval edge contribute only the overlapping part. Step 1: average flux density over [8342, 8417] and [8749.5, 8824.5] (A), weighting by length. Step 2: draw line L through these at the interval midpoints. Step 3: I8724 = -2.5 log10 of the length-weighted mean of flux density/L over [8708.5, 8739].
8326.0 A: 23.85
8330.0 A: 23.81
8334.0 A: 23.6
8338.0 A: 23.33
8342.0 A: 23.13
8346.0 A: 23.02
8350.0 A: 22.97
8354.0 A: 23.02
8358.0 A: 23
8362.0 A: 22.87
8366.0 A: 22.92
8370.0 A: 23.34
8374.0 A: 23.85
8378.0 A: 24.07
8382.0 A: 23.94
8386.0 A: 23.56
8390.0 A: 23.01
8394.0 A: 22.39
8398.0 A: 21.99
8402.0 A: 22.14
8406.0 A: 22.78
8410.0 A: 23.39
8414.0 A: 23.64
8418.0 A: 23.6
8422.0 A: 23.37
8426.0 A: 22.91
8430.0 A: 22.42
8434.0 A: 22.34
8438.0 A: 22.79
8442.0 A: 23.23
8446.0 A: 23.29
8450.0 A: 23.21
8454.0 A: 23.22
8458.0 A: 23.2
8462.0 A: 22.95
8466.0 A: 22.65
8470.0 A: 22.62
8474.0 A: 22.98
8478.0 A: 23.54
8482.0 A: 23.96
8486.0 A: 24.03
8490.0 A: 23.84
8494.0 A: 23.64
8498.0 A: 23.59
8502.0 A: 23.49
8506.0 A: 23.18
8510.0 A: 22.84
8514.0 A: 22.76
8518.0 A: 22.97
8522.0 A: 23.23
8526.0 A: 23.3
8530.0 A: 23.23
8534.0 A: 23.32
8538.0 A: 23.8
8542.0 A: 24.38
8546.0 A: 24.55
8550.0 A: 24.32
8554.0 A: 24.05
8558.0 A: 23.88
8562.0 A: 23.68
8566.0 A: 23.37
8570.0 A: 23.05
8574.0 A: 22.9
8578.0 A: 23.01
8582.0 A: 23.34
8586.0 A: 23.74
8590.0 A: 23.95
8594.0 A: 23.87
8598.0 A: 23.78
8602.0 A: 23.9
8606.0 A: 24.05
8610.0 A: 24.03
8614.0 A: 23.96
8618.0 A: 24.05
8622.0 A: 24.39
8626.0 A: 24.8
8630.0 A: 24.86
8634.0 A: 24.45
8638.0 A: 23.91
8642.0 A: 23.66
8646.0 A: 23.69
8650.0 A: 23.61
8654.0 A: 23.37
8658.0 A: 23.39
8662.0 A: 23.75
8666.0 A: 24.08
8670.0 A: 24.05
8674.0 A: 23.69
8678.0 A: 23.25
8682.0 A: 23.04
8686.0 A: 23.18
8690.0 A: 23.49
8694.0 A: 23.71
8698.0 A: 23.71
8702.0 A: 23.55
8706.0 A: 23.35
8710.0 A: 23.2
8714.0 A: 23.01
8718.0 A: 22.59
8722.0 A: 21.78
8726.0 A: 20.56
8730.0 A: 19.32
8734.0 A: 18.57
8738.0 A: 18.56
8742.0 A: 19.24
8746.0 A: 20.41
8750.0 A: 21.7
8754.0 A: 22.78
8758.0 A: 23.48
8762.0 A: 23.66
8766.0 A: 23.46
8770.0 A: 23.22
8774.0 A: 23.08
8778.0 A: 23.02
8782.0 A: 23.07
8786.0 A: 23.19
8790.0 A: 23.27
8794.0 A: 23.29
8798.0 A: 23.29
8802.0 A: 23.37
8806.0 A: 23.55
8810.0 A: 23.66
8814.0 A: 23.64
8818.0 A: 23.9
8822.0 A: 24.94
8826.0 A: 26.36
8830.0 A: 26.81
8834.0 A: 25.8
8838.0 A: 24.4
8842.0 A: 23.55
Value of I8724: 0.116 mag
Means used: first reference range 23.1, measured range 21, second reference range 23.4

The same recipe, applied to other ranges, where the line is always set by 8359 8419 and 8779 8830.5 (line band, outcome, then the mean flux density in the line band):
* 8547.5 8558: -0.03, 24.1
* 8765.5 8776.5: 0.03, 23.2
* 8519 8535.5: 0.01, 23.3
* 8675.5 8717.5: 0.02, 23.3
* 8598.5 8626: -0.02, 24.1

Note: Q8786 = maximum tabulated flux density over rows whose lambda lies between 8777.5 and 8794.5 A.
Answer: 23.29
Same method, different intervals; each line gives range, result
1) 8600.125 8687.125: 24.86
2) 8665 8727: 24.08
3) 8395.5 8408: 22.78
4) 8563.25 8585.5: 23.37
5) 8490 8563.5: 24.55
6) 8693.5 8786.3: 23.71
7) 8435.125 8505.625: 24.03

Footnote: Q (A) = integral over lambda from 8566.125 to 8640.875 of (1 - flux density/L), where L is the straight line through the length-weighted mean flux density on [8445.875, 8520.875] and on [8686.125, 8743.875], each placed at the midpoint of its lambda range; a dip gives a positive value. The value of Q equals -4.5 A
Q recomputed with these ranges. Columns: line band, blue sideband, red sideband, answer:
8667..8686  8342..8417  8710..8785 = -1.2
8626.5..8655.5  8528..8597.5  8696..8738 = -1.6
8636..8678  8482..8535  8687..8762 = -2.5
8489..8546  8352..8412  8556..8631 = 0.3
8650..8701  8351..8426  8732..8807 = -2.4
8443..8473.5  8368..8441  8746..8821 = 0.1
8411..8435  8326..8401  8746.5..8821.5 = 0.1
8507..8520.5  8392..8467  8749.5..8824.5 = 0.1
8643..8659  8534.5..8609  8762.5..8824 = 0.1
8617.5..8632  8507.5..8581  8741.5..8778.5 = -0.9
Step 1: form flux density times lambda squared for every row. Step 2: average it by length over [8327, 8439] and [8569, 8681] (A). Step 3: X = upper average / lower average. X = 1.1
